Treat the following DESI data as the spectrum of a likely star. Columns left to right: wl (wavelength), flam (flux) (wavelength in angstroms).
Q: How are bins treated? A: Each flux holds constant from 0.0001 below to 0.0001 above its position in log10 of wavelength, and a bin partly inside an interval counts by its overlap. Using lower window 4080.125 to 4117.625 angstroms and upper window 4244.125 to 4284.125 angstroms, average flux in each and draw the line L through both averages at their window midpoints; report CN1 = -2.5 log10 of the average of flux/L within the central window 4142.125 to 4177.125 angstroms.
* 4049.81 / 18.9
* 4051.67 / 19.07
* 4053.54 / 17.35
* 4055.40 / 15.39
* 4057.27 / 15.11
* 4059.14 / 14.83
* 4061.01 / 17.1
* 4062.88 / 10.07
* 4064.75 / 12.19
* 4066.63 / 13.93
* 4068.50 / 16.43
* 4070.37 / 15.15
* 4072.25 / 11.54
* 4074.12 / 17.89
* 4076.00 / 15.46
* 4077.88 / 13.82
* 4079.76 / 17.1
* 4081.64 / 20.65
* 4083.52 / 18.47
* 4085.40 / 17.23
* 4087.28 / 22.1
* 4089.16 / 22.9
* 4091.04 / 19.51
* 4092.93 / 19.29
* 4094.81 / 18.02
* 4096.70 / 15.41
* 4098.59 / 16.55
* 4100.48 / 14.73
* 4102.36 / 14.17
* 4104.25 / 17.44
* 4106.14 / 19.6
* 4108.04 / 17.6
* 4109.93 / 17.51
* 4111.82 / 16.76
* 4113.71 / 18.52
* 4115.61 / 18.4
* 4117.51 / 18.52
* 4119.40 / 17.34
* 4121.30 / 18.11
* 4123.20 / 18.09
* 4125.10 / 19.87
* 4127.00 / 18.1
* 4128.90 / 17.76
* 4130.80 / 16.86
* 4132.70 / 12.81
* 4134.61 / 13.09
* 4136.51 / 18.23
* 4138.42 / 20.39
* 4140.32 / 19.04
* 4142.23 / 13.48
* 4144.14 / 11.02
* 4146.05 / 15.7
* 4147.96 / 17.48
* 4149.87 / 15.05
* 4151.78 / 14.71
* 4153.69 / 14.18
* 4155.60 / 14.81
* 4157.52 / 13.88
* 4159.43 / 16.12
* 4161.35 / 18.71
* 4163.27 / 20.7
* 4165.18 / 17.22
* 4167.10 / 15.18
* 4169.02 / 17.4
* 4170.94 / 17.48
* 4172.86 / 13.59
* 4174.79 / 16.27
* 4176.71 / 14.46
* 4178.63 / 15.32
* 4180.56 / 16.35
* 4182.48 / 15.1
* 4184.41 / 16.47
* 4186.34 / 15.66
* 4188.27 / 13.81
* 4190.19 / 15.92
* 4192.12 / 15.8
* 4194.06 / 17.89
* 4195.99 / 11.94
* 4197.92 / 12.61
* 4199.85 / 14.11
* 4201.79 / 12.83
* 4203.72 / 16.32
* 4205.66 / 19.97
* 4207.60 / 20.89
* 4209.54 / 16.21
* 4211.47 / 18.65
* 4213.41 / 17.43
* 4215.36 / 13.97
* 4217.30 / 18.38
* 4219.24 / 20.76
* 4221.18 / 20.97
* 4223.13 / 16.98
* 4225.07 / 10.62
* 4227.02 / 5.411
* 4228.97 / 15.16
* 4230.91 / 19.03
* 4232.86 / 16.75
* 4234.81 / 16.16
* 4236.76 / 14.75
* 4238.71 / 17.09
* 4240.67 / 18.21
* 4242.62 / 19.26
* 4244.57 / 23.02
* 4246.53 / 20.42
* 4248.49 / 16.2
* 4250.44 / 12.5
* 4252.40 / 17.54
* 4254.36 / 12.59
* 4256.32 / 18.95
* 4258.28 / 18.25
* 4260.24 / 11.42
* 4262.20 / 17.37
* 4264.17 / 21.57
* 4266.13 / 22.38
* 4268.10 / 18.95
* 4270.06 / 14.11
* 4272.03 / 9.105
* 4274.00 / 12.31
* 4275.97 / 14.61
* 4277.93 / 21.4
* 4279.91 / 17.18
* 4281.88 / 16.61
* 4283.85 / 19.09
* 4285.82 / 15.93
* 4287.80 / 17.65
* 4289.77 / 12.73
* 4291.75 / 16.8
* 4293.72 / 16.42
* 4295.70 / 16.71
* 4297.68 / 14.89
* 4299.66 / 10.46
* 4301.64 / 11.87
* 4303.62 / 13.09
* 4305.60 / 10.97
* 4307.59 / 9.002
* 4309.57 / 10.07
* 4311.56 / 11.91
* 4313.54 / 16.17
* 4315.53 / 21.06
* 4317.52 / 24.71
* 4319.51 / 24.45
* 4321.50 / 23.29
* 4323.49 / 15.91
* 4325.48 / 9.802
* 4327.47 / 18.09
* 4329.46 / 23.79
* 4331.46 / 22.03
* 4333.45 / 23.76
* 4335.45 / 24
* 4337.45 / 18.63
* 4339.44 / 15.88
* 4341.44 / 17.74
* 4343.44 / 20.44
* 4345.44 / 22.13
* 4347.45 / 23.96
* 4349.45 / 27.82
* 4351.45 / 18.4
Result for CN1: 0.125 mag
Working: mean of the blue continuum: 18.1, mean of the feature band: 15.7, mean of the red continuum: 16.8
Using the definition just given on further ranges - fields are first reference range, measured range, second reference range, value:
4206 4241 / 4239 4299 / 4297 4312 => -0.22 mag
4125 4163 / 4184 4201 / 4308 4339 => 0.14 mag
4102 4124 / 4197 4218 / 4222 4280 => 0.02 mag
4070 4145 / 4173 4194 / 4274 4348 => 0.11 mag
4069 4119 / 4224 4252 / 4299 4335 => 0.07 mag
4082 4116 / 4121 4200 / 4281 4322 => 0.09 mag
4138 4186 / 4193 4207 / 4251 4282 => 0.06 mag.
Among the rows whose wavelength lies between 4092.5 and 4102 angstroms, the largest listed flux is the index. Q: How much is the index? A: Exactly 19.29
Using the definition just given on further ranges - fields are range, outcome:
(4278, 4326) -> 24.71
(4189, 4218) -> 20.89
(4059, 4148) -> 22.9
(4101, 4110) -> 19.6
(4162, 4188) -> 20.7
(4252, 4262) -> 18.95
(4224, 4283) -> 23.02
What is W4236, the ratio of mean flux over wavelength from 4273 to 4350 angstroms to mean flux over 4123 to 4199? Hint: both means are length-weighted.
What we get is 1.10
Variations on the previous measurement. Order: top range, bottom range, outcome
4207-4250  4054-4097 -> 1.03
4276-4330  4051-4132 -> 0.95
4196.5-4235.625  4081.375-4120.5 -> 0.89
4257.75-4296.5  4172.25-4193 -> 1.07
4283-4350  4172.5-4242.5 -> 1.11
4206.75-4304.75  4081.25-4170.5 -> 0.95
